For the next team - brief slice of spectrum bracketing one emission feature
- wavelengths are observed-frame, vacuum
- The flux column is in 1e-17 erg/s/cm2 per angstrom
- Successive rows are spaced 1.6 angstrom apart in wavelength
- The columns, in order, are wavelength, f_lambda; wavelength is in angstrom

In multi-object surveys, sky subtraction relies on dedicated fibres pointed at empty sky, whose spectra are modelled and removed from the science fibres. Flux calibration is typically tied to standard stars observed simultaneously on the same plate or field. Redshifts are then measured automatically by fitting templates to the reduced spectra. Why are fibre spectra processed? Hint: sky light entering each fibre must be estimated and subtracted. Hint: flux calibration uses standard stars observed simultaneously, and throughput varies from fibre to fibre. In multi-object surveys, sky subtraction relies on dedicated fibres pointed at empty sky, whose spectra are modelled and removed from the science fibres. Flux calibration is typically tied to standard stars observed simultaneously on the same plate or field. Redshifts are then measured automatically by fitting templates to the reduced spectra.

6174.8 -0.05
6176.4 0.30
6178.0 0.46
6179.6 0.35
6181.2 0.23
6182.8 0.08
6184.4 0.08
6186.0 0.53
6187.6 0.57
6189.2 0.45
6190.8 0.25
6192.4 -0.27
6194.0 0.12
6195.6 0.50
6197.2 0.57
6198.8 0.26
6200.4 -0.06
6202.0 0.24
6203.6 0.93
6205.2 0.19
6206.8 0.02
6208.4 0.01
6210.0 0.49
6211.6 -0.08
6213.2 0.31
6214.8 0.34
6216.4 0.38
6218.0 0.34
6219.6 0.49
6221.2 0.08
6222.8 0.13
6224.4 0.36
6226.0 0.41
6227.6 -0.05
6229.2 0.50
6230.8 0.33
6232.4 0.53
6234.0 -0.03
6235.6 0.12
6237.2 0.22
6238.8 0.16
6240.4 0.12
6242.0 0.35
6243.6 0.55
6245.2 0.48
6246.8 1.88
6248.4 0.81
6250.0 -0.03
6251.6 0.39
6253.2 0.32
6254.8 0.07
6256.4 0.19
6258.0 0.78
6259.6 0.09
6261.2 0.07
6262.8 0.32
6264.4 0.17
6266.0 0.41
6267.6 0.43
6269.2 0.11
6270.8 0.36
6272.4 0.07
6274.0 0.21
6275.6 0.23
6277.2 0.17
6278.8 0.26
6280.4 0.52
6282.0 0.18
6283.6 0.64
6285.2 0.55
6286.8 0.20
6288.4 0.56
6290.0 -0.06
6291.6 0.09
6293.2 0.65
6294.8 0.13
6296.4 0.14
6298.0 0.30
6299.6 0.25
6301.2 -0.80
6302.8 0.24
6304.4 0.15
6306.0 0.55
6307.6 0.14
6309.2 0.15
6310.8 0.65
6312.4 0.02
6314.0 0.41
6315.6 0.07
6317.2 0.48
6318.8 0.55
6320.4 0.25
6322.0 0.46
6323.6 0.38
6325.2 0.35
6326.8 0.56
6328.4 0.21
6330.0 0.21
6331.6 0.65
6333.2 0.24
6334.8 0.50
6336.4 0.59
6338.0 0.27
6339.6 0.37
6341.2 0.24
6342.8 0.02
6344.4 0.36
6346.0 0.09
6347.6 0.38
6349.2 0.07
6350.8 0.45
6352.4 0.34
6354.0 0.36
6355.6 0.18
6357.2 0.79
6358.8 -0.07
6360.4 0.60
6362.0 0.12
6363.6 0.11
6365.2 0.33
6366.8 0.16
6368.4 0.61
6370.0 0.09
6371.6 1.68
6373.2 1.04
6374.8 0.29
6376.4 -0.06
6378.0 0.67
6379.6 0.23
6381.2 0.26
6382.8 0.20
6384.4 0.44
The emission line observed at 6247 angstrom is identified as Hbeta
